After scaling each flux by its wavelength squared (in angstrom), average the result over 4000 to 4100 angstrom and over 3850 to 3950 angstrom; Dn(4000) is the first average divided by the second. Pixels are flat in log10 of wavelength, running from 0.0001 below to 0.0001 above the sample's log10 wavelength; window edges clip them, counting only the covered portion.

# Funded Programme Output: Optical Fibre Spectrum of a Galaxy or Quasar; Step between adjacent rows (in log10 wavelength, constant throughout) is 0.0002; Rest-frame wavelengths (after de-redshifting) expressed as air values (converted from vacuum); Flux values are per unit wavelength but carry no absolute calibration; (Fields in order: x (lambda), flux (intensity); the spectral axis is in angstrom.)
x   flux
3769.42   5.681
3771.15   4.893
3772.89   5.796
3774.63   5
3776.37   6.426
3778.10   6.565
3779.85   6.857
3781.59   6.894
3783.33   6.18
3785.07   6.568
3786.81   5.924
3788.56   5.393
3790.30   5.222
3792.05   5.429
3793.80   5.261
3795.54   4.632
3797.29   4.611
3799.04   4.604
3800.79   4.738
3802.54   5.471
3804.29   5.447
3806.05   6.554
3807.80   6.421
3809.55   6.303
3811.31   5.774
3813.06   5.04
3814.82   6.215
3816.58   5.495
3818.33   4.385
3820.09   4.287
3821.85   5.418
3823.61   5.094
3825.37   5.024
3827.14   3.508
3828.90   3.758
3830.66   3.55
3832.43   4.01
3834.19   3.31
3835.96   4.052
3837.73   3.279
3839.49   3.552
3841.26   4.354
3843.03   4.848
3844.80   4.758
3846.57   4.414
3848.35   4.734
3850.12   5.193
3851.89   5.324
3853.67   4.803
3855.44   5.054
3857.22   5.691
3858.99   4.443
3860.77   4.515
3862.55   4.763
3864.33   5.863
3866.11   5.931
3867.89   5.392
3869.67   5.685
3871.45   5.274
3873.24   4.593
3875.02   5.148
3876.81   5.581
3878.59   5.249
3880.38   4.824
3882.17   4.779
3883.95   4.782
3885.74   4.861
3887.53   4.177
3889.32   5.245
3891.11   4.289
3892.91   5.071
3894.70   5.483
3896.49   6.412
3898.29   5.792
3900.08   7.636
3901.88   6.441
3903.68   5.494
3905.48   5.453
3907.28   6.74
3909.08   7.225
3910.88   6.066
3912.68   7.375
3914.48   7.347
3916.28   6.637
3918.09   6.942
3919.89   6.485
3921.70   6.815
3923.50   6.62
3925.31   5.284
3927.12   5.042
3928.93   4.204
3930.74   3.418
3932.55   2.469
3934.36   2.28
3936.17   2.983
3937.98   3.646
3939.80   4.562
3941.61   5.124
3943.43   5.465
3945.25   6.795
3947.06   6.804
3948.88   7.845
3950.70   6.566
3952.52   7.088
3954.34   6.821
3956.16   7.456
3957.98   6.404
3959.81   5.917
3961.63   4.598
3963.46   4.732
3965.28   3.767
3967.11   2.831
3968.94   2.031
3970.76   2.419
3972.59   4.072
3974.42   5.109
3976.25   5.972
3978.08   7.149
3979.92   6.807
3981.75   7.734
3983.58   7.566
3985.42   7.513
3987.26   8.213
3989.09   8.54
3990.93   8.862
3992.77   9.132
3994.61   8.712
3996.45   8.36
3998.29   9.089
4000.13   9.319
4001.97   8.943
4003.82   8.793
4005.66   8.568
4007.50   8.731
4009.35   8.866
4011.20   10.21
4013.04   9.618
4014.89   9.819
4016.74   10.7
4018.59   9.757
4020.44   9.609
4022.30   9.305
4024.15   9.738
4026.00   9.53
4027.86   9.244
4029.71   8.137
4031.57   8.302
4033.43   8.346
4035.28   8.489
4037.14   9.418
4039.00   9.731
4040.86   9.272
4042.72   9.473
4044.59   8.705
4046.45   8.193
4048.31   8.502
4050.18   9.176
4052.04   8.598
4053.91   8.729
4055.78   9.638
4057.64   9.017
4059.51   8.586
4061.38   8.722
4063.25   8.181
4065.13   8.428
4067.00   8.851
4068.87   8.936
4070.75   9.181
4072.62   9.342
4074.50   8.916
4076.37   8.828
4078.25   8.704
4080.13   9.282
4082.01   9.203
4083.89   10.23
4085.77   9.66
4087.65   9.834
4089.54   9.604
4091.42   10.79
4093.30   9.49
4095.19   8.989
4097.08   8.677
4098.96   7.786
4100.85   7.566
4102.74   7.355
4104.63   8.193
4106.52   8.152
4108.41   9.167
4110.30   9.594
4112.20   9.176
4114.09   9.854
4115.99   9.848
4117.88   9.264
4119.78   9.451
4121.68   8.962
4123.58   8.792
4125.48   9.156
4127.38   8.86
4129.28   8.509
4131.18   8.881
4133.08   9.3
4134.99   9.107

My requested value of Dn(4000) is 1.8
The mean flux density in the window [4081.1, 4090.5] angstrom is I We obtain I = 9.71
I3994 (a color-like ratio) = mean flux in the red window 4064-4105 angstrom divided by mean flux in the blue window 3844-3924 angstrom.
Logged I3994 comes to 1.6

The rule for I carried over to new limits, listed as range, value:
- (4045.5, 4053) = 8.62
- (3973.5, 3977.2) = 5.56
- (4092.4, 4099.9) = 8.73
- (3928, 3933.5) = 3.36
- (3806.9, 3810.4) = 6.38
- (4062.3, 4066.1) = 8.3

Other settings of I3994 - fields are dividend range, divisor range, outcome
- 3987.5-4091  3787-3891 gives 1.84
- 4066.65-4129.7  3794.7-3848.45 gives 1.91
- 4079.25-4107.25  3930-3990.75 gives 1.63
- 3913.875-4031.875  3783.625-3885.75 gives 1.38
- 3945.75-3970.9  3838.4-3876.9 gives 1.10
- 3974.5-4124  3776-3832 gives 1.65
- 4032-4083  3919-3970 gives 1.73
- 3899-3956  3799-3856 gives 1.21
